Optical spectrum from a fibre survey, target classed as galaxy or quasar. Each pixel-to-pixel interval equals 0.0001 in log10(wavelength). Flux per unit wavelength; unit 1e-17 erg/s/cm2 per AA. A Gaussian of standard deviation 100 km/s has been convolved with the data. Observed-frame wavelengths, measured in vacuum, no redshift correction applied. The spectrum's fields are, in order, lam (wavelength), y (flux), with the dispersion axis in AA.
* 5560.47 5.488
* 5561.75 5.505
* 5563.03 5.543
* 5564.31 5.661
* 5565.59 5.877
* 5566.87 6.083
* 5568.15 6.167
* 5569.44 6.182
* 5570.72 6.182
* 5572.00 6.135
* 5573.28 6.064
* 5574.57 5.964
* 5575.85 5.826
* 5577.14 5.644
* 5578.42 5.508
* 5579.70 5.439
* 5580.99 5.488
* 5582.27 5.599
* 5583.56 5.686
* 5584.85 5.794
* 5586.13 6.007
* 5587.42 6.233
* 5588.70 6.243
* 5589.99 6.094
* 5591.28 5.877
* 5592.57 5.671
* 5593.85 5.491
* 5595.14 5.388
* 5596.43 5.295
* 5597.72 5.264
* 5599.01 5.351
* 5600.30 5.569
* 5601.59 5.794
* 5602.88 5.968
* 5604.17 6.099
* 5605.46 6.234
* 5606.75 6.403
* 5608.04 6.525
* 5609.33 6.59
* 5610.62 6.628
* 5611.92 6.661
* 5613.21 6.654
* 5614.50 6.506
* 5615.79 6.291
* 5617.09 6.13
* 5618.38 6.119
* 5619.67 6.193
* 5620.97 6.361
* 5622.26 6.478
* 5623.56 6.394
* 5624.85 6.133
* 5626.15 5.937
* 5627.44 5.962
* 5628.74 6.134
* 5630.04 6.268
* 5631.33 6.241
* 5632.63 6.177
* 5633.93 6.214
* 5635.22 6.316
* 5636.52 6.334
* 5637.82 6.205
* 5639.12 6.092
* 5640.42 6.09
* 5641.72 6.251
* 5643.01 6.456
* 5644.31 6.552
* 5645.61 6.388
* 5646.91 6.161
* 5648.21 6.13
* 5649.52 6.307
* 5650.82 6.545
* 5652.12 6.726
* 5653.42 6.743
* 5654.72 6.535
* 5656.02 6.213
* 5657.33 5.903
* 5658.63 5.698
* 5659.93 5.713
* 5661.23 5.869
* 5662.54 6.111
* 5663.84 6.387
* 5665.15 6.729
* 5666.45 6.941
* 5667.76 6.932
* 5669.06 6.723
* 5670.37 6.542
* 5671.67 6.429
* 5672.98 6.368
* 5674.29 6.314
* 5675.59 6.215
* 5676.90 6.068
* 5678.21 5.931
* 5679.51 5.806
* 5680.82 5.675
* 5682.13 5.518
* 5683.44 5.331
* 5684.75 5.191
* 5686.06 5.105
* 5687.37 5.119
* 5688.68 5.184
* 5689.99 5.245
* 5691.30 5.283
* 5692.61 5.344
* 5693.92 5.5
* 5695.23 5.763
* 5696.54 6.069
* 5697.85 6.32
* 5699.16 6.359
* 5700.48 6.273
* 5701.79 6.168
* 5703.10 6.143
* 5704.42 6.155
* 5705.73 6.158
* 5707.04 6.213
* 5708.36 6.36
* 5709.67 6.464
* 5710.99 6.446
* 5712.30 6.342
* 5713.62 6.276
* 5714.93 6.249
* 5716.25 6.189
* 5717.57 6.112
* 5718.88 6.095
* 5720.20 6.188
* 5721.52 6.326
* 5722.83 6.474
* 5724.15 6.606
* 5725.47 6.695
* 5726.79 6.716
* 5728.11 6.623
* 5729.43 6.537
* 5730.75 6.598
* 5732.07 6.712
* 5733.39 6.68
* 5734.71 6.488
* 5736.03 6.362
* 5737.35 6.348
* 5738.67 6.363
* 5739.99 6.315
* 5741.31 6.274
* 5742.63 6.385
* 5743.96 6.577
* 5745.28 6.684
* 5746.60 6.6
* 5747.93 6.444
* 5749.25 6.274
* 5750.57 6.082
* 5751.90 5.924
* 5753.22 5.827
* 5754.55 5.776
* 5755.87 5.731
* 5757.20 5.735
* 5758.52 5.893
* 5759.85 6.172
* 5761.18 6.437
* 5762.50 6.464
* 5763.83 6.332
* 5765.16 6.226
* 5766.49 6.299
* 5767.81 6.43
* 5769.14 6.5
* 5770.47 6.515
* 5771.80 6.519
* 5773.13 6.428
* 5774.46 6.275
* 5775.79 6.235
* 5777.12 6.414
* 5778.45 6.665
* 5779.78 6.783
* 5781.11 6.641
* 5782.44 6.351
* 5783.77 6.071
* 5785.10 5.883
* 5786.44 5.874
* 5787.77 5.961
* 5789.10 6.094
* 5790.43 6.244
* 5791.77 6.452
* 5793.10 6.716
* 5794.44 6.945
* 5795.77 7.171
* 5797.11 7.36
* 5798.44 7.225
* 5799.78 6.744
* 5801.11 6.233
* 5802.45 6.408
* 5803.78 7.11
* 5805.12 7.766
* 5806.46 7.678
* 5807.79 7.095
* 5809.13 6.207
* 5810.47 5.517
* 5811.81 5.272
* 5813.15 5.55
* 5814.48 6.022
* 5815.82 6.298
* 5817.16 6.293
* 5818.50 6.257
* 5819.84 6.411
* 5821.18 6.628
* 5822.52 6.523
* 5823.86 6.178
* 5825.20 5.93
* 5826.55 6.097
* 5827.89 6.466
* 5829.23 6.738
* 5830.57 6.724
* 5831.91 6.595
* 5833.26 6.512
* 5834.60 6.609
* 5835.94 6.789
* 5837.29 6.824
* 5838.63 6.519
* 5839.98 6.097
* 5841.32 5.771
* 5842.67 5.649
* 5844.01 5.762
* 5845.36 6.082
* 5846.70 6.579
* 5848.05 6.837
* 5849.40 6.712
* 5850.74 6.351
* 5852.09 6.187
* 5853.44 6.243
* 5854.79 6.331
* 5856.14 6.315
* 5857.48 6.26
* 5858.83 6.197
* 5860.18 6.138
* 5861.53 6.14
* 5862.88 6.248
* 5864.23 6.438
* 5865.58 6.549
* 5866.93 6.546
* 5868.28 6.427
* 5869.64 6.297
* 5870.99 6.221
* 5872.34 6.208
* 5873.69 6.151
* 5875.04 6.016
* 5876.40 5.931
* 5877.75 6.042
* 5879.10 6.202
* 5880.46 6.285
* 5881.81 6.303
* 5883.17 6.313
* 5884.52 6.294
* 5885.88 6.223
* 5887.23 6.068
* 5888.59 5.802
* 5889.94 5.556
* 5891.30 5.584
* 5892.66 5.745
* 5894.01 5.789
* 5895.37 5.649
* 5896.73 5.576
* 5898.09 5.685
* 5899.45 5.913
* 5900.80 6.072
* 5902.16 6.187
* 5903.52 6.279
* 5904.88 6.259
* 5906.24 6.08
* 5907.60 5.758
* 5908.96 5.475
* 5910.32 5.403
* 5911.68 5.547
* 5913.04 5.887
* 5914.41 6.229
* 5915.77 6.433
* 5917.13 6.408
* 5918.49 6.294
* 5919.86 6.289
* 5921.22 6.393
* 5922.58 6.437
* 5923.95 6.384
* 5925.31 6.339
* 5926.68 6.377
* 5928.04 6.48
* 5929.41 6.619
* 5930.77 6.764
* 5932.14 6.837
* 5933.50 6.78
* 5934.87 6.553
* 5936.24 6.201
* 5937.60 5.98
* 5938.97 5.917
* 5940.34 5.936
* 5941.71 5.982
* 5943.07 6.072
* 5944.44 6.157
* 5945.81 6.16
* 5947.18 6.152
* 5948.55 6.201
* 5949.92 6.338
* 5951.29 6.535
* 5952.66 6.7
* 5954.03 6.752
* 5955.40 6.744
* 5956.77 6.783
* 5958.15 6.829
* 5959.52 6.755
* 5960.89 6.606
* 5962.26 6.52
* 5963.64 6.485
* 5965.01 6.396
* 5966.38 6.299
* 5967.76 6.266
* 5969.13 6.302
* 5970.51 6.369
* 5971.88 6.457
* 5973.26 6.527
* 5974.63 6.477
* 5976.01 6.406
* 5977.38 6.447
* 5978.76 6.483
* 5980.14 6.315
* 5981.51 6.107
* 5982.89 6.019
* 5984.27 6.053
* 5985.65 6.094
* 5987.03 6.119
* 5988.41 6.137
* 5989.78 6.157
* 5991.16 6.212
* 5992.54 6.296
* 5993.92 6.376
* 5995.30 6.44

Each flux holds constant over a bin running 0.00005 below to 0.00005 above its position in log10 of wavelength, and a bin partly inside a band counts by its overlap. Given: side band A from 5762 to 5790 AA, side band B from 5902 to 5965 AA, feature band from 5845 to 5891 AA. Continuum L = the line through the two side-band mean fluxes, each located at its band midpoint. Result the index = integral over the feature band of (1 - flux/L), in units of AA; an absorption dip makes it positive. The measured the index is 0.5 AA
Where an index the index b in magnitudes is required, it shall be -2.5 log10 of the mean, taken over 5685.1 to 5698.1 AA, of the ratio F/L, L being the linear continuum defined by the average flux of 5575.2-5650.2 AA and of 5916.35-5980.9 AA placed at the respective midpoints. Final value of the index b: 0.13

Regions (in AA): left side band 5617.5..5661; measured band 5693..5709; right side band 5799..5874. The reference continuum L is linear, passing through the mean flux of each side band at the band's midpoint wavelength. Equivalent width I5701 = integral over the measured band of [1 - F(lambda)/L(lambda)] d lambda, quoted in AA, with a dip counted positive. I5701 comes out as 0.4 AA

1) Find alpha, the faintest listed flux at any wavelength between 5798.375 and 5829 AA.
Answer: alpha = 5.272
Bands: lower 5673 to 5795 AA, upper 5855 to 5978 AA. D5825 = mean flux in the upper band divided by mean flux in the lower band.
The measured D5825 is 1.0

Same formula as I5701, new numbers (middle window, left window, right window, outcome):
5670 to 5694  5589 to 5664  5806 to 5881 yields 1.94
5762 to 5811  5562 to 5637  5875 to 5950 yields -3.73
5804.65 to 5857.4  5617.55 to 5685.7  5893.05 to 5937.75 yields -1.59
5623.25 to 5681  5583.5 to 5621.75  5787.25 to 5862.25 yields -1.30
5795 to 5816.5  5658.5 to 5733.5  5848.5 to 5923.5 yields -1.69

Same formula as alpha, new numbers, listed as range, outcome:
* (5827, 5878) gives 5.649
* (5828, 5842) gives 5.771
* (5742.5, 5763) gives 5.731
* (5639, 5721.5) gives 5.105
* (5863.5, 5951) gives 5.403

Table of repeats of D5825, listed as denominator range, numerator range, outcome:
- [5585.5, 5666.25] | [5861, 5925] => 0.99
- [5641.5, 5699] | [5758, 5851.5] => 1.06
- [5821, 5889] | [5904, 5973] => 1.00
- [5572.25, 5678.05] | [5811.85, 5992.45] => 1.02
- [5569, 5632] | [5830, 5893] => 1.04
